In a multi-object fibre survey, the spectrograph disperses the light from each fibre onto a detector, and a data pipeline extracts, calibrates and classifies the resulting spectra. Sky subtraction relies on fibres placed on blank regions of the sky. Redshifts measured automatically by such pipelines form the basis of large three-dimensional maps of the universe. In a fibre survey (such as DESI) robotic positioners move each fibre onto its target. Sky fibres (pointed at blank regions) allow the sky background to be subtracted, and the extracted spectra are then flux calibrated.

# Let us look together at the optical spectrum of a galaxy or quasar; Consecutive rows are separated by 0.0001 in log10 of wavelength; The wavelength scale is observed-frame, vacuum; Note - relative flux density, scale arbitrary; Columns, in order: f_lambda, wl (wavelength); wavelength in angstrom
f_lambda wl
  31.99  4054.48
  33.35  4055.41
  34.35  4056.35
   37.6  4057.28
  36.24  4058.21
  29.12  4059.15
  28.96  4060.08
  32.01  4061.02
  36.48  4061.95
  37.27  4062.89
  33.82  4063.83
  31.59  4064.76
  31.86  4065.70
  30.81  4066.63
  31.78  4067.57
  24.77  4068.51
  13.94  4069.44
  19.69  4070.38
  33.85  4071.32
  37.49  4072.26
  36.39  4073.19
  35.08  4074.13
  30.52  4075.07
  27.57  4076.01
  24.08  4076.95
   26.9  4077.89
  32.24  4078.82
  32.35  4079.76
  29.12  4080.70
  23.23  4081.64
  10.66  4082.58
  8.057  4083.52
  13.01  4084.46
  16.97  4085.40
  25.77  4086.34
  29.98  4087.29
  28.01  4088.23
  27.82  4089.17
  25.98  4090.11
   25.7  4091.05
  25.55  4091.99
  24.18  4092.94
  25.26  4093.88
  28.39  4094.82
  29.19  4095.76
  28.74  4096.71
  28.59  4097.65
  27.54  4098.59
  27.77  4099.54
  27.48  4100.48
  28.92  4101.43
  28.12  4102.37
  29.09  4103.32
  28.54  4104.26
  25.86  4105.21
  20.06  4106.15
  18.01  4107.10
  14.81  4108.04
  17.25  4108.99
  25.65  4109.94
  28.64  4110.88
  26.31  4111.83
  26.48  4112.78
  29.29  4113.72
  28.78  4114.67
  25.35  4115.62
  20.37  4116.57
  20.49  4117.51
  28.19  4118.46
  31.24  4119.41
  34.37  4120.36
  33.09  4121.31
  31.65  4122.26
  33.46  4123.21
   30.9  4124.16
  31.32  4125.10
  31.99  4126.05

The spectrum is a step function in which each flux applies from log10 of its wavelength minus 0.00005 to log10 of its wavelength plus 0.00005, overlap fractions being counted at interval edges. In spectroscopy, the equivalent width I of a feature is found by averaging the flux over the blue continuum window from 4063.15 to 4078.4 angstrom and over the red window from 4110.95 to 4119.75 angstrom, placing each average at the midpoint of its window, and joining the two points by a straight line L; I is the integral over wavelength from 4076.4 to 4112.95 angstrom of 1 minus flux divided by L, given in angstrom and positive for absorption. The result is 3.8 angstrom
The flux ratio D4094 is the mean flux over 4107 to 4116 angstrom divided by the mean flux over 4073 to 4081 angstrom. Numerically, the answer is 0.8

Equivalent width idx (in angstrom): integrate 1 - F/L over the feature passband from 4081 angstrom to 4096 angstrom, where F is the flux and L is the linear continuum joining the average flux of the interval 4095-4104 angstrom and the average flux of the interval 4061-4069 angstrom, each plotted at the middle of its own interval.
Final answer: 3.3 angstrom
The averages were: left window 32.2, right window 28.4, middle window 23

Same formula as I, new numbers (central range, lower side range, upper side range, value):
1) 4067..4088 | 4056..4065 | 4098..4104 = 3.9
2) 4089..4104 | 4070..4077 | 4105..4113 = -1.2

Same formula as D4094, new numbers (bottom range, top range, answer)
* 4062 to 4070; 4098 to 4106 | 0.93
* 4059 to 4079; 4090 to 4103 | 0.90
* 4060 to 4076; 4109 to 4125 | 0.91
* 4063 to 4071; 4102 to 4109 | 0.83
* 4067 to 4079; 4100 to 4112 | 0.85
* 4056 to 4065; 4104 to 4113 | 0.68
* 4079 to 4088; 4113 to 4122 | 1.30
